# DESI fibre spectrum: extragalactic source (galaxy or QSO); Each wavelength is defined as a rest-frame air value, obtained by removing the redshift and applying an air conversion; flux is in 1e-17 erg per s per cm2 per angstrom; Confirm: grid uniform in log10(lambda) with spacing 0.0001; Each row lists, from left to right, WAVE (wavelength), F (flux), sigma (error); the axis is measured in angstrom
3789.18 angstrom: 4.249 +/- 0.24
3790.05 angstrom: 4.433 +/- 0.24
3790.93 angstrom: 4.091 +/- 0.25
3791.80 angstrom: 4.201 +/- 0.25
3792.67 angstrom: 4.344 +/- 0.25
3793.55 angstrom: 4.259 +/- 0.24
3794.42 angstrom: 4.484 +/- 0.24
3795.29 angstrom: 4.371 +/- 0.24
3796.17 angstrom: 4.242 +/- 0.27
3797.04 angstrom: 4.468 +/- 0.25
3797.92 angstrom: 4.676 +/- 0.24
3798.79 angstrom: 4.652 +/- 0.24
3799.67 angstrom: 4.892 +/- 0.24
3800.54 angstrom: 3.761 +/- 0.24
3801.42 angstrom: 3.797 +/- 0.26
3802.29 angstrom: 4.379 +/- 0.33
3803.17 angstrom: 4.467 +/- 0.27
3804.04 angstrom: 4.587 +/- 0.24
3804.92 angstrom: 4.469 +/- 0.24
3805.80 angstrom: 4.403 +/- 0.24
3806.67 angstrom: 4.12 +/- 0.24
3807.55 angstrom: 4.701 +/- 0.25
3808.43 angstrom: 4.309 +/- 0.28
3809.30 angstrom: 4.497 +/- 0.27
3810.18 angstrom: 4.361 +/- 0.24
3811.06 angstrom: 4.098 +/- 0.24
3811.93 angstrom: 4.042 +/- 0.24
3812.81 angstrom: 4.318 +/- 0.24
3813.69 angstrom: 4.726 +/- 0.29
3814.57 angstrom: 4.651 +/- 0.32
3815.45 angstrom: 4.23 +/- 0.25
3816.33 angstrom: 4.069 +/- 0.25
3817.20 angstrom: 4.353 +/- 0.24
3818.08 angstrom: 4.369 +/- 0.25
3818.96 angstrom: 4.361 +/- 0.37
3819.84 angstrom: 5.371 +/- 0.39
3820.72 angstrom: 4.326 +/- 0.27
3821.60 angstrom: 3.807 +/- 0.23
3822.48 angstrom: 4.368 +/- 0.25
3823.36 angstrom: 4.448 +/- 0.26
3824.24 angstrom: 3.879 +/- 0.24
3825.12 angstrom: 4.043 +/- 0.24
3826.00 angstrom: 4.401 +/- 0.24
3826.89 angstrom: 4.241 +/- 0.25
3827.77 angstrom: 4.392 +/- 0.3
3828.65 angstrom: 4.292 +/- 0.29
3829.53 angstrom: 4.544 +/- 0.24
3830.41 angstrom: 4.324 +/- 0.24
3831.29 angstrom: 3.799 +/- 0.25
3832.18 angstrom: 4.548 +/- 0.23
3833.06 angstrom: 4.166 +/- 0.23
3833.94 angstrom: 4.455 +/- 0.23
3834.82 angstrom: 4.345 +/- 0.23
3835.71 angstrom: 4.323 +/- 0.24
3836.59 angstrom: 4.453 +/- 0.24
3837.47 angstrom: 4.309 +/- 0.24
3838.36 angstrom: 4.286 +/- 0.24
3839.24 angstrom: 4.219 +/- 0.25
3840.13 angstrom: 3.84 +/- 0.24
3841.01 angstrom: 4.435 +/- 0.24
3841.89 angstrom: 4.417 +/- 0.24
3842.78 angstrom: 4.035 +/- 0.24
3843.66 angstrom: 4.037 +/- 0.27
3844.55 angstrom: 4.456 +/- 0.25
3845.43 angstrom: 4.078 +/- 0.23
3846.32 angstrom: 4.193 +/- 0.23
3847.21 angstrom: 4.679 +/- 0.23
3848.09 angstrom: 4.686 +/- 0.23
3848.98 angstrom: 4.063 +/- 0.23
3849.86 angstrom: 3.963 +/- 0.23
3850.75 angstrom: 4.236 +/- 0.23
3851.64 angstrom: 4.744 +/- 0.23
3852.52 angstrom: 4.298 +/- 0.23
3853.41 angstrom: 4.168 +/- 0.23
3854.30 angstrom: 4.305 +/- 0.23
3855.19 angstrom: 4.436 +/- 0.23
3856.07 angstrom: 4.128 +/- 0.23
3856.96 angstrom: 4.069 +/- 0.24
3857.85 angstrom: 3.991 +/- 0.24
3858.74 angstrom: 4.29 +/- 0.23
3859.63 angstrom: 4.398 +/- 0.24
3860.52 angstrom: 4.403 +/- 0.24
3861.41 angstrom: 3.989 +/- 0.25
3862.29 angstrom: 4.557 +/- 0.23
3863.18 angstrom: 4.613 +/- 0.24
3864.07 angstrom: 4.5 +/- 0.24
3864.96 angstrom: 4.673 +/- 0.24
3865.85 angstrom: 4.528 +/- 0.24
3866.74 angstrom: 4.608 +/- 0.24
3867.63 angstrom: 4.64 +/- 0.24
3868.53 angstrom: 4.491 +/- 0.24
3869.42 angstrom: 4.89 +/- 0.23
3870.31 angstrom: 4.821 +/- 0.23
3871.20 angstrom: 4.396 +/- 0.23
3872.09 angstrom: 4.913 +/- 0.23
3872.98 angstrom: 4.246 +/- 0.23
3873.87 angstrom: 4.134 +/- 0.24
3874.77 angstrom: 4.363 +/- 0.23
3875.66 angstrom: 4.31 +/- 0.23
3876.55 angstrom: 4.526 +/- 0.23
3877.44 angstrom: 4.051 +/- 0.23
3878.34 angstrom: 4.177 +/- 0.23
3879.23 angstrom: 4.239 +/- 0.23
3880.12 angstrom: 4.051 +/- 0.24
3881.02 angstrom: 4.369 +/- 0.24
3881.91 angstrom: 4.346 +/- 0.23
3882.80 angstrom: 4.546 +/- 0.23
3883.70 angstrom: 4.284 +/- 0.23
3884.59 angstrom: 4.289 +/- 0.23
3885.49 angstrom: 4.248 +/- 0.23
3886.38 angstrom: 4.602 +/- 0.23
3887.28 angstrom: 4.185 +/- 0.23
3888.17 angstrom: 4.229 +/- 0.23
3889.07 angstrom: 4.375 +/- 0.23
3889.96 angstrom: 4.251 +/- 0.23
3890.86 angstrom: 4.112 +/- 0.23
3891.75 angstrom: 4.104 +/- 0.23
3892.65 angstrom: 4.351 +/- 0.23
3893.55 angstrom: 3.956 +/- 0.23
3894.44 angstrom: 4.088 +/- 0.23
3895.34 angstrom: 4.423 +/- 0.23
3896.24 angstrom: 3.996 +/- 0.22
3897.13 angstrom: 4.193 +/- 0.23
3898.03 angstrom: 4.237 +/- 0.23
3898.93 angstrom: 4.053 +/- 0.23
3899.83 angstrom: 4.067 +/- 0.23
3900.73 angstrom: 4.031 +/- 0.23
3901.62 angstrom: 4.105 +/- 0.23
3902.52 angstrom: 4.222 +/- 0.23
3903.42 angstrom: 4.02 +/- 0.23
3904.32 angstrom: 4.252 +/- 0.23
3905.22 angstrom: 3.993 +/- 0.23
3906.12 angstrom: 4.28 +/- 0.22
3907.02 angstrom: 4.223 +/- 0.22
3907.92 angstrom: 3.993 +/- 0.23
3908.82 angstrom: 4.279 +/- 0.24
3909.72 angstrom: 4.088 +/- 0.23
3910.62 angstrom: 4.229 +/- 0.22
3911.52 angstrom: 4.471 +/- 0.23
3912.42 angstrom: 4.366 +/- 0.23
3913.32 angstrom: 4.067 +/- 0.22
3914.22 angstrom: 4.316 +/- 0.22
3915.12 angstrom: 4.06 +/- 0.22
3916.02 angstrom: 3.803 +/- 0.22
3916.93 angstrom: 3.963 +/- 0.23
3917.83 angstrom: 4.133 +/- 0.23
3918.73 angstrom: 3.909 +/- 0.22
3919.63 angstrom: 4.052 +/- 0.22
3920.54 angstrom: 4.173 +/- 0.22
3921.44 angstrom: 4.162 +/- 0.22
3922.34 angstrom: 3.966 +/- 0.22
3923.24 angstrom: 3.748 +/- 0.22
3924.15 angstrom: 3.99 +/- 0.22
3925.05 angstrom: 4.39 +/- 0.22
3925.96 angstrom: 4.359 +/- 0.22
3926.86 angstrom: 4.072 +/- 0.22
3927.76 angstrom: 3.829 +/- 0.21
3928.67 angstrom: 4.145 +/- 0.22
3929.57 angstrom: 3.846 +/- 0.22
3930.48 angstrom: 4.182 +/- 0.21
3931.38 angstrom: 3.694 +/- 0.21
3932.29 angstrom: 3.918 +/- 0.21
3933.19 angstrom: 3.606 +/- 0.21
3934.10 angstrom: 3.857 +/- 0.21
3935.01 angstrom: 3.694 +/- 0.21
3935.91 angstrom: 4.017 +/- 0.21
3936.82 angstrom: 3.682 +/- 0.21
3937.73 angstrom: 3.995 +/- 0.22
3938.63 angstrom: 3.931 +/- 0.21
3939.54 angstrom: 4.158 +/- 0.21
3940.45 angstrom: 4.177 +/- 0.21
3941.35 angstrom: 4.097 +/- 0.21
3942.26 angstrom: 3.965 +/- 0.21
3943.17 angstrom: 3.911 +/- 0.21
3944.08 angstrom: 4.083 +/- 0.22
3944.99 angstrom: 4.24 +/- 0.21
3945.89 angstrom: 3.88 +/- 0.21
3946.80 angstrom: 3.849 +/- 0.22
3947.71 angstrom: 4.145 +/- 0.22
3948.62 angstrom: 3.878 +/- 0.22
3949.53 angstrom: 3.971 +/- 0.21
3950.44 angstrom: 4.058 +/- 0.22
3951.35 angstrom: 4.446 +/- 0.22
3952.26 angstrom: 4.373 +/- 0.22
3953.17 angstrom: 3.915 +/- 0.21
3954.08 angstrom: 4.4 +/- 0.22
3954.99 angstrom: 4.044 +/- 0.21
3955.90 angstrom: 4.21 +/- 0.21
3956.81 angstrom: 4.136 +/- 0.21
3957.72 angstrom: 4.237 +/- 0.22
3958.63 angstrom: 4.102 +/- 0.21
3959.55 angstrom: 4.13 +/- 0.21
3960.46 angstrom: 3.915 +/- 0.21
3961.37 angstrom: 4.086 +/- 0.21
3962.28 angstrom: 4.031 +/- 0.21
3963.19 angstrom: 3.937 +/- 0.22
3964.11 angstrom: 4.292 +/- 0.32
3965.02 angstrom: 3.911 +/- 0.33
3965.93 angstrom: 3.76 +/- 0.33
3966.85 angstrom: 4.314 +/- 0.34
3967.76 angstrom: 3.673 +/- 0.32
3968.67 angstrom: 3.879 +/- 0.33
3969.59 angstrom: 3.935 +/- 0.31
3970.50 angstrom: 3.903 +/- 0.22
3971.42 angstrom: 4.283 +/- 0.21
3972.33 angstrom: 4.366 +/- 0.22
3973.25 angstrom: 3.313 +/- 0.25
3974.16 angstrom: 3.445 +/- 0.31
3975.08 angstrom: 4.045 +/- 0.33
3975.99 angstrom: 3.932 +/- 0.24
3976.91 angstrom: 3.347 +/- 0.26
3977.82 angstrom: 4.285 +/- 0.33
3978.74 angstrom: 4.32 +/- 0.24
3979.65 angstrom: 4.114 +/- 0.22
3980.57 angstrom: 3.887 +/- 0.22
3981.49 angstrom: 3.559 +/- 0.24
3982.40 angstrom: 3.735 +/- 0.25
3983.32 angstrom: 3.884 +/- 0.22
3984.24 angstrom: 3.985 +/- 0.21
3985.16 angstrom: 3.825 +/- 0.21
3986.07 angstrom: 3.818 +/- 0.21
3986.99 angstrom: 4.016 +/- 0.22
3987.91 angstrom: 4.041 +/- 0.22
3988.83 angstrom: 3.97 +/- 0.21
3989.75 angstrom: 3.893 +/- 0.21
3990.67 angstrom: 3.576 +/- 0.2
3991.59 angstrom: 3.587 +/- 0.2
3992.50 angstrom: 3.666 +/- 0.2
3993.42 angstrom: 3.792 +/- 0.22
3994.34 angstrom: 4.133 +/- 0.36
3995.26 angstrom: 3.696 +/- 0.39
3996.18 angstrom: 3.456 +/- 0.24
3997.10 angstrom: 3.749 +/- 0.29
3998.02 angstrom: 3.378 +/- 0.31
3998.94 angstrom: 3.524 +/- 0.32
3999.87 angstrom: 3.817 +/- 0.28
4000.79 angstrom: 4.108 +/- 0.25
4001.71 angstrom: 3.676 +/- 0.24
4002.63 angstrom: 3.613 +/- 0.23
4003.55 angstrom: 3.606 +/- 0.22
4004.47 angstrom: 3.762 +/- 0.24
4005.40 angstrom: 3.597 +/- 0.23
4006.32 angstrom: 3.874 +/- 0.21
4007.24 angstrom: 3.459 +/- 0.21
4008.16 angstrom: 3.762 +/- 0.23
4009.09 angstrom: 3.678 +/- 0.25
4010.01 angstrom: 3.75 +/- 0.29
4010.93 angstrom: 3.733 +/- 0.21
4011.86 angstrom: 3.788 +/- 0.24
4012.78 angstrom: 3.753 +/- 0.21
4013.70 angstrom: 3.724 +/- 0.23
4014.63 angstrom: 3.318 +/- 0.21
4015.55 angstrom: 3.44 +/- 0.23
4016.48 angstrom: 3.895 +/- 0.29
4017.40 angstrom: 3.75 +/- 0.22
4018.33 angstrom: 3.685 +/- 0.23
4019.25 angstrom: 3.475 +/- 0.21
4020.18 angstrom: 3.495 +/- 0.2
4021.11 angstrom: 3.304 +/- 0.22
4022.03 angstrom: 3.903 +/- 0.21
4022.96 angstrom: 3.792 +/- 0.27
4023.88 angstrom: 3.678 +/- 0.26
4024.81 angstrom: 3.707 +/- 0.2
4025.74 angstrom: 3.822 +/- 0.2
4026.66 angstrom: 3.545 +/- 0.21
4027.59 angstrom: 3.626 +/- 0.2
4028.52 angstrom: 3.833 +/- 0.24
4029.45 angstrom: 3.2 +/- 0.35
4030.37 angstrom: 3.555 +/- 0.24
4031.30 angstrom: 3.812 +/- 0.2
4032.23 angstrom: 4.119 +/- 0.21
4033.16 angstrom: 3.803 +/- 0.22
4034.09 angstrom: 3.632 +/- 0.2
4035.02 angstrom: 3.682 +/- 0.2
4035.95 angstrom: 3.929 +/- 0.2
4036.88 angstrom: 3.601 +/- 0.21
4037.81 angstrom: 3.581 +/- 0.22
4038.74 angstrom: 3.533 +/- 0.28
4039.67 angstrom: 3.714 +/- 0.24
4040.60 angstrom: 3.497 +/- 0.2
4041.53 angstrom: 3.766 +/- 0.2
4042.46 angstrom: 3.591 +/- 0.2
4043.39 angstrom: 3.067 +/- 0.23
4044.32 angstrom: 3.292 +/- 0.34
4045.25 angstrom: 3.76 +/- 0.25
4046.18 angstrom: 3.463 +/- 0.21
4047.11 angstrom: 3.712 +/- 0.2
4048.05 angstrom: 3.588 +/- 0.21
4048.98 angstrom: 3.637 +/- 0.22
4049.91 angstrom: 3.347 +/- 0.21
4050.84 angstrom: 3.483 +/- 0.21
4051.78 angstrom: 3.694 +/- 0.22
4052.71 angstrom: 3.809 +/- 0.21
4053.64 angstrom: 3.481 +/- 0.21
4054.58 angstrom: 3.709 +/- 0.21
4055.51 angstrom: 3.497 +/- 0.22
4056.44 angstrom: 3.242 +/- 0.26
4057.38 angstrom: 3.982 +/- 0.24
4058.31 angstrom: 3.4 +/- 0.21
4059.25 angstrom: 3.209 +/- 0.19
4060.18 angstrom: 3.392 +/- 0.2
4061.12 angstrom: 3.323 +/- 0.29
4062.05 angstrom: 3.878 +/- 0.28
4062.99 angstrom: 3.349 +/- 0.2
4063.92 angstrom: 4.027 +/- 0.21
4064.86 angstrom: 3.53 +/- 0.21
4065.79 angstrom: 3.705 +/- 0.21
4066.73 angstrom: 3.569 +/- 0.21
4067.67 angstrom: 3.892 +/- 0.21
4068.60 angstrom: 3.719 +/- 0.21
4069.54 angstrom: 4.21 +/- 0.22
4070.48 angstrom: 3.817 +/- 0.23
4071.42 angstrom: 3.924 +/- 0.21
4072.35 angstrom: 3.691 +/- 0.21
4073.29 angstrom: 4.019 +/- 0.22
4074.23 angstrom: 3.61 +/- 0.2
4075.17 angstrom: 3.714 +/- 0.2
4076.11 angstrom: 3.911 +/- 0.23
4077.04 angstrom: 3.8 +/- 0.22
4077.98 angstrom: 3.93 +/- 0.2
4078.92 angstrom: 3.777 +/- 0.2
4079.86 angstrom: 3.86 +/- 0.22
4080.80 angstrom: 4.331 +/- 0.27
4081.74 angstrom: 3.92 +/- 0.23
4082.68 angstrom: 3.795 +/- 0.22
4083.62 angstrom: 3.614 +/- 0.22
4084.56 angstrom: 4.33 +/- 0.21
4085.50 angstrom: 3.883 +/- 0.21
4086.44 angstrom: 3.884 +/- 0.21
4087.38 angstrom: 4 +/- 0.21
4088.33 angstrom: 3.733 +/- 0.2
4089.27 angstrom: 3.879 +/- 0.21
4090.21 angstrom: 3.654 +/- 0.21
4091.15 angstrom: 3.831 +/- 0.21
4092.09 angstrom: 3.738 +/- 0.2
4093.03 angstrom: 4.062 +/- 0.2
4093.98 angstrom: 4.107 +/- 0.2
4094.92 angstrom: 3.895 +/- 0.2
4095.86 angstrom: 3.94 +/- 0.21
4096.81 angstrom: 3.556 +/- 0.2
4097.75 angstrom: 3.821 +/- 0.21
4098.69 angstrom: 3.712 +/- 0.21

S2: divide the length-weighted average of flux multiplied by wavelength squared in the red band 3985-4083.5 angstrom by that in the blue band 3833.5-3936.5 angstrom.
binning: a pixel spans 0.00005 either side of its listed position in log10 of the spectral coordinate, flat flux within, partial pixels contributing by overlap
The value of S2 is 0.94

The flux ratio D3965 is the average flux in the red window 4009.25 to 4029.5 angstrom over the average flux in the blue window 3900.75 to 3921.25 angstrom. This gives 0.9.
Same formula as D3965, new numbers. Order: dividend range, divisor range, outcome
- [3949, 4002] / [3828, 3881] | 0.90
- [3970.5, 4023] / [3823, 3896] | 0.87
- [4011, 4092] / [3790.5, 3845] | 0.85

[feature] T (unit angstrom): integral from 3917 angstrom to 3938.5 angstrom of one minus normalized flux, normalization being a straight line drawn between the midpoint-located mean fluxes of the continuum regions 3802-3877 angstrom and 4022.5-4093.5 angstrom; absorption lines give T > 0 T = 0.6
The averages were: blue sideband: 4.36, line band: 3.97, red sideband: 3.71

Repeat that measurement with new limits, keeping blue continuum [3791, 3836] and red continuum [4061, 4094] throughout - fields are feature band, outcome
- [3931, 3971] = 0.7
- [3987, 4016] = 2.0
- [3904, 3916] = -0.1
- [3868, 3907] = -0.7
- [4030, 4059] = 2.2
